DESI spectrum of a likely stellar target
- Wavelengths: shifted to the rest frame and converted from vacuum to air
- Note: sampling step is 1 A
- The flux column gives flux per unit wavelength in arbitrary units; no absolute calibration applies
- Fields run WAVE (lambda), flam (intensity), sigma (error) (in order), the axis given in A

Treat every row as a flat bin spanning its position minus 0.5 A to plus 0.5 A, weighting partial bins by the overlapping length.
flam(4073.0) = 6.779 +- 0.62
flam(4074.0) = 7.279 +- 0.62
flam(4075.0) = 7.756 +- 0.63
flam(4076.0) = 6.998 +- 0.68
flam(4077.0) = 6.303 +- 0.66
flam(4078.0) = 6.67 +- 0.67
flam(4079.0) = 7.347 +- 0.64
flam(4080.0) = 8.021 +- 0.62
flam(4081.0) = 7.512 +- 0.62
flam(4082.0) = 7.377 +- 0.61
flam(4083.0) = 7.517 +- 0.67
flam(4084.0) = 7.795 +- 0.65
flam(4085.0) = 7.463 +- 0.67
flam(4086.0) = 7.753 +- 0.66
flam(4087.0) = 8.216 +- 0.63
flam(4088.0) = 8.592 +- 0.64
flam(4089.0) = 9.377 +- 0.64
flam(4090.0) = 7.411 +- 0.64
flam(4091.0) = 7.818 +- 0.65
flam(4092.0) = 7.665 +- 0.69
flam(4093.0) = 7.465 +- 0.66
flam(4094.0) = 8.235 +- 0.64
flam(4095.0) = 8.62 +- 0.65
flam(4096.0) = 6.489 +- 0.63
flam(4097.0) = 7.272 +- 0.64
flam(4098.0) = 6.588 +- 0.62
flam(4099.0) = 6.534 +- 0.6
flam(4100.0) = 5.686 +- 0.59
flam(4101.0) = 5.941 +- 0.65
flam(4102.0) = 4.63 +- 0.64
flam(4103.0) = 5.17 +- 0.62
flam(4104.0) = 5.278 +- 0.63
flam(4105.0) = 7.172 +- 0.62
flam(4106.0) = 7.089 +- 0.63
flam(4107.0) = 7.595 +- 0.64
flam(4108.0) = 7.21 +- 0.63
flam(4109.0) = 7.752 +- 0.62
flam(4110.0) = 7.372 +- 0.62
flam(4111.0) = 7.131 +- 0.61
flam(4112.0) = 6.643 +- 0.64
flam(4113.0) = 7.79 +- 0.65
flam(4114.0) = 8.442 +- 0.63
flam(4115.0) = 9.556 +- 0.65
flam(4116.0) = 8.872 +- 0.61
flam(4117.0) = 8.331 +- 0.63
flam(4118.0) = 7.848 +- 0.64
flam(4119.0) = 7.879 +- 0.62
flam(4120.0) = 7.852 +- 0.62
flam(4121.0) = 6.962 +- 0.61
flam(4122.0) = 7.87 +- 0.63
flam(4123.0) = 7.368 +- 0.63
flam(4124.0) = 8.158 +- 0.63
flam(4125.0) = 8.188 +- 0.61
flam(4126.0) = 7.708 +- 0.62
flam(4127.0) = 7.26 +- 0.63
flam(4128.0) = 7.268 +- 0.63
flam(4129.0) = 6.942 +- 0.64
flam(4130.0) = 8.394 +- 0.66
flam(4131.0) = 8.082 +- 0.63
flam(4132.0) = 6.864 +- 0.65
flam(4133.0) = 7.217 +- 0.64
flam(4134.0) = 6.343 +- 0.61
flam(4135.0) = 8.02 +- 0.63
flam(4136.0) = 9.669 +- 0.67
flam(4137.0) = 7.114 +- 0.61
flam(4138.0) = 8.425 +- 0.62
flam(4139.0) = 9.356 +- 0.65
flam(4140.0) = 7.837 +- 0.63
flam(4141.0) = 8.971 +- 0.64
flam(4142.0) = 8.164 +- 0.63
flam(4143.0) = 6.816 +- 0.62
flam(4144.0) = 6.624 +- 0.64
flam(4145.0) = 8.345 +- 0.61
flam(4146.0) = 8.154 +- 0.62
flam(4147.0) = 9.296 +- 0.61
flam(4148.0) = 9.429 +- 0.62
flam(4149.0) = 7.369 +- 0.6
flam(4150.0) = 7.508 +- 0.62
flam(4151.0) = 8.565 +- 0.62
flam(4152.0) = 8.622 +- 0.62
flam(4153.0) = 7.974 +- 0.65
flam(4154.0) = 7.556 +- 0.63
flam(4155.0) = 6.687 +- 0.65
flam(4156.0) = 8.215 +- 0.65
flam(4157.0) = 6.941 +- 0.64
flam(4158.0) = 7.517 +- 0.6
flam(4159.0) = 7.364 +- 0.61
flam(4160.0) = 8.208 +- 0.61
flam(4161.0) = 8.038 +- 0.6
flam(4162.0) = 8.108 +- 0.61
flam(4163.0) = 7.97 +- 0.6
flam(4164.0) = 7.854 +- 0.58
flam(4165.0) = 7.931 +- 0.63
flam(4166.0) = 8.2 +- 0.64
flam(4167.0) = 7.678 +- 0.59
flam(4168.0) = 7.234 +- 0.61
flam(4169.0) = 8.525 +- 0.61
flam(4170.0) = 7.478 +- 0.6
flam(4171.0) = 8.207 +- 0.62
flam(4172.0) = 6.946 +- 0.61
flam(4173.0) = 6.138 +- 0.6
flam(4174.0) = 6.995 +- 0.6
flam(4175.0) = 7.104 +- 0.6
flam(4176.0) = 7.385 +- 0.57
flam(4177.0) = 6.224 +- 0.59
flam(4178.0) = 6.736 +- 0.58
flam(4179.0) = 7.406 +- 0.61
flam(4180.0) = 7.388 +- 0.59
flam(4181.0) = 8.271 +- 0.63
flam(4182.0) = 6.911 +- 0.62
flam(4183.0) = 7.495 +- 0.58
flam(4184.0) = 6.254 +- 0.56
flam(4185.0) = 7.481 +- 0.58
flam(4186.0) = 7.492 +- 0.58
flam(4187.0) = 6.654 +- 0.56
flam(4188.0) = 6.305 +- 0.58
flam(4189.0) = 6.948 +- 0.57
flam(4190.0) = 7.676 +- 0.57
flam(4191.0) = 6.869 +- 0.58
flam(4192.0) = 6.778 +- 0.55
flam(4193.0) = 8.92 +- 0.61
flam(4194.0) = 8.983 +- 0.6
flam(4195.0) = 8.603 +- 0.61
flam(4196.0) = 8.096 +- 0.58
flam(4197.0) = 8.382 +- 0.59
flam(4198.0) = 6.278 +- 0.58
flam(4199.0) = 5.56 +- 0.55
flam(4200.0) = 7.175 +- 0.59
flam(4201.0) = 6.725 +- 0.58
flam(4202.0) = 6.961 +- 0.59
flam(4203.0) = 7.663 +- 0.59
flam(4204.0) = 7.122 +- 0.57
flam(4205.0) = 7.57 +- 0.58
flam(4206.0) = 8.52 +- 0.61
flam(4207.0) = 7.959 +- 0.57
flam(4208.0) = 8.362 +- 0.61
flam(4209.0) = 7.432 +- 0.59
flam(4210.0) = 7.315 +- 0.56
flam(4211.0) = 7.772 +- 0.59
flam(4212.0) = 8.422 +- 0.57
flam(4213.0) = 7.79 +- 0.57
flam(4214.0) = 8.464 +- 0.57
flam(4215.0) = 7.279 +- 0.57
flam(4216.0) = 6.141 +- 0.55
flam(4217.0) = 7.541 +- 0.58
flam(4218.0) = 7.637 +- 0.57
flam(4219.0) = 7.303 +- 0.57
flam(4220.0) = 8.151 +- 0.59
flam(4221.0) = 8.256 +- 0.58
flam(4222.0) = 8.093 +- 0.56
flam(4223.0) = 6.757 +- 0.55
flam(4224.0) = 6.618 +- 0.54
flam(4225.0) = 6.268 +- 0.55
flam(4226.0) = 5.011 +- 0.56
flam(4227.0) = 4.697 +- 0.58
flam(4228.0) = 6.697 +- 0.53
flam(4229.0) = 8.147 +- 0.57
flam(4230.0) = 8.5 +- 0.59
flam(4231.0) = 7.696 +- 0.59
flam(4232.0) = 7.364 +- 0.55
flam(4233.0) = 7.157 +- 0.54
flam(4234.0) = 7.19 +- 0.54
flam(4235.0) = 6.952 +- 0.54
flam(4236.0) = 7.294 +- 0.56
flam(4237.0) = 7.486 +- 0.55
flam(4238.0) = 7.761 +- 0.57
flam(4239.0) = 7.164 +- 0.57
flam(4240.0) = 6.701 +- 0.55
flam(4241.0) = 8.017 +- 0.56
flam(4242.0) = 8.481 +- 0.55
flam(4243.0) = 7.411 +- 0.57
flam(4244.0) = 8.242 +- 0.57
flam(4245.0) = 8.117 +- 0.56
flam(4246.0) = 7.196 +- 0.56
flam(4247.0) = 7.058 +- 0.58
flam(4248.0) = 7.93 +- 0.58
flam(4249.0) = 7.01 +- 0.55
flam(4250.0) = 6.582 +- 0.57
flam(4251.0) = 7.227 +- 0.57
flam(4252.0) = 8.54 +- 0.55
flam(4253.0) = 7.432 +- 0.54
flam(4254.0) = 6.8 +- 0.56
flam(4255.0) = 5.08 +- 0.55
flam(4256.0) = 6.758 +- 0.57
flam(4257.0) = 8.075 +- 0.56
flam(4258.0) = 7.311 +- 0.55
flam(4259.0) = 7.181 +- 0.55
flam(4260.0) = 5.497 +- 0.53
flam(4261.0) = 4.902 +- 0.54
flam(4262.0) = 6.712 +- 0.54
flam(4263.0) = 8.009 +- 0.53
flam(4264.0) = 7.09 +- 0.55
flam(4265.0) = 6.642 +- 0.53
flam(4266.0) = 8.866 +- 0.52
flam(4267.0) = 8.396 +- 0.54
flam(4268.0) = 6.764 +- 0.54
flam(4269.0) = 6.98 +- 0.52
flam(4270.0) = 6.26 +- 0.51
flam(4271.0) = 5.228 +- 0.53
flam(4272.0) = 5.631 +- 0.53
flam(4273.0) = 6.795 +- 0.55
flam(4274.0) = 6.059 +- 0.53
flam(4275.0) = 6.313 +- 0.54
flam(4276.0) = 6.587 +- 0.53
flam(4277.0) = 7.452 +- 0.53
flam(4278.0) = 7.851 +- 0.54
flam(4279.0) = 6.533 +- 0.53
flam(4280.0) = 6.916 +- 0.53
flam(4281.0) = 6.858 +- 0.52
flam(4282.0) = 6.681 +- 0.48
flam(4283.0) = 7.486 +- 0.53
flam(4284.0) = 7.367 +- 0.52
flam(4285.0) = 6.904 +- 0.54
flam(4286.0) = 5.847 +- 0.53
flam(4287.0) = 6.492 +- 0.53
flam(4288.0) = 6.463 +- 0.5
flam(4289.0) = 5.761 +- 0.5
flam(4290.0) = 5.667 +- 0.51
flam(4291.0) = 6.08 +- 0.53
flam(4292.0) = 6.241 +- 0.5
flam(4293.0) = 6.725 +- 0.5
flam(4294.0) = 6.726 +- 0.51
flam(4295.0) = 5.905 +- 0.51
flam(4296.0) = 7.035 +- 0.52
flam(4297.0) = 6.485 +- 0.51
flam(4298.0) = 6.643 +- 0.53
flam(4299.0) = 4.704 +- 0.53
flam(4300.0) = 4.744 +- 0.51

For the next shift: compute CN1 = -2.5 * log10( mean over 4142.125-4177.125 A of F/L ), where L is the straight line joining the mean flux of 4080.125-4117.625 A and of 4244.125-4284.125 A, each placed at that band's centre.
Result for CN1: -0.069 mag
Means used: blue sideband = 7.4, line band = 7.71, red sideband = 6.96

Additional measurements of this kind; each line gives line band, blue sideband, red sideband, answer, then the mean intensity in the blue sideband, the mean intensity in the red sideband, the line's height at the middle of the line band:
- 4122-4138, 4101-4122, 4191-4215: -0.042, 7.31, 7.66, 7.38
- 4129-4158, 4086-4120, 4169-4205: -0.084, 7.4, 7.27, 7.33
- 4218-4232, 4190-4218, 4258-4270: 0.038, 7.58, 6.99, 7.37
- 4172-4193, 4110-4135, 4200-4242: 0.065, 7.71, 7.38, 7.51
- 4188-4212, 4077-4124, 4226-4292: -0.061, 7.41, 6.97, 7.13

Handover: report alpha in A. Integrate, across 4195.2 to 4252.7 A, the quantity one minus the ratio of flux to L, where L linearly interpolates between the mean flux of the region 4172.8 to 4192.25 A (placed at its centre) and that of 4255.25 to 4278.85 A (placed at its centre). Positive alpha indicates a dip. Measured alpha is -3.9 A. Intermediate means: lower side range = 7.04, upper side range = 6.82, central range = 7.4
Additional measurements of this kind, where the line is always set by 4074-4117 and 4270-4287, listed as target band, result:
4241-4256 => -1.4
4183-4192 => 0.0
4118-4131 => -0.8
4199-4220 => -1.9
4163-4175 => -0.8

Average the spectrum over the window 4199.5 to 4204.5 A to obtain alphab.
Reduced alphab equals 7.13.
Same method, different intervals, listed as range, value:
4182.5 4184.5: 6.87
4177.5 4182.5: 7.34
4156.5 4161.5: 7.61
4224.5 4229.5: 6.16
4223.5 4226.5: 5.97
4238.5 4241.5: 7.29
